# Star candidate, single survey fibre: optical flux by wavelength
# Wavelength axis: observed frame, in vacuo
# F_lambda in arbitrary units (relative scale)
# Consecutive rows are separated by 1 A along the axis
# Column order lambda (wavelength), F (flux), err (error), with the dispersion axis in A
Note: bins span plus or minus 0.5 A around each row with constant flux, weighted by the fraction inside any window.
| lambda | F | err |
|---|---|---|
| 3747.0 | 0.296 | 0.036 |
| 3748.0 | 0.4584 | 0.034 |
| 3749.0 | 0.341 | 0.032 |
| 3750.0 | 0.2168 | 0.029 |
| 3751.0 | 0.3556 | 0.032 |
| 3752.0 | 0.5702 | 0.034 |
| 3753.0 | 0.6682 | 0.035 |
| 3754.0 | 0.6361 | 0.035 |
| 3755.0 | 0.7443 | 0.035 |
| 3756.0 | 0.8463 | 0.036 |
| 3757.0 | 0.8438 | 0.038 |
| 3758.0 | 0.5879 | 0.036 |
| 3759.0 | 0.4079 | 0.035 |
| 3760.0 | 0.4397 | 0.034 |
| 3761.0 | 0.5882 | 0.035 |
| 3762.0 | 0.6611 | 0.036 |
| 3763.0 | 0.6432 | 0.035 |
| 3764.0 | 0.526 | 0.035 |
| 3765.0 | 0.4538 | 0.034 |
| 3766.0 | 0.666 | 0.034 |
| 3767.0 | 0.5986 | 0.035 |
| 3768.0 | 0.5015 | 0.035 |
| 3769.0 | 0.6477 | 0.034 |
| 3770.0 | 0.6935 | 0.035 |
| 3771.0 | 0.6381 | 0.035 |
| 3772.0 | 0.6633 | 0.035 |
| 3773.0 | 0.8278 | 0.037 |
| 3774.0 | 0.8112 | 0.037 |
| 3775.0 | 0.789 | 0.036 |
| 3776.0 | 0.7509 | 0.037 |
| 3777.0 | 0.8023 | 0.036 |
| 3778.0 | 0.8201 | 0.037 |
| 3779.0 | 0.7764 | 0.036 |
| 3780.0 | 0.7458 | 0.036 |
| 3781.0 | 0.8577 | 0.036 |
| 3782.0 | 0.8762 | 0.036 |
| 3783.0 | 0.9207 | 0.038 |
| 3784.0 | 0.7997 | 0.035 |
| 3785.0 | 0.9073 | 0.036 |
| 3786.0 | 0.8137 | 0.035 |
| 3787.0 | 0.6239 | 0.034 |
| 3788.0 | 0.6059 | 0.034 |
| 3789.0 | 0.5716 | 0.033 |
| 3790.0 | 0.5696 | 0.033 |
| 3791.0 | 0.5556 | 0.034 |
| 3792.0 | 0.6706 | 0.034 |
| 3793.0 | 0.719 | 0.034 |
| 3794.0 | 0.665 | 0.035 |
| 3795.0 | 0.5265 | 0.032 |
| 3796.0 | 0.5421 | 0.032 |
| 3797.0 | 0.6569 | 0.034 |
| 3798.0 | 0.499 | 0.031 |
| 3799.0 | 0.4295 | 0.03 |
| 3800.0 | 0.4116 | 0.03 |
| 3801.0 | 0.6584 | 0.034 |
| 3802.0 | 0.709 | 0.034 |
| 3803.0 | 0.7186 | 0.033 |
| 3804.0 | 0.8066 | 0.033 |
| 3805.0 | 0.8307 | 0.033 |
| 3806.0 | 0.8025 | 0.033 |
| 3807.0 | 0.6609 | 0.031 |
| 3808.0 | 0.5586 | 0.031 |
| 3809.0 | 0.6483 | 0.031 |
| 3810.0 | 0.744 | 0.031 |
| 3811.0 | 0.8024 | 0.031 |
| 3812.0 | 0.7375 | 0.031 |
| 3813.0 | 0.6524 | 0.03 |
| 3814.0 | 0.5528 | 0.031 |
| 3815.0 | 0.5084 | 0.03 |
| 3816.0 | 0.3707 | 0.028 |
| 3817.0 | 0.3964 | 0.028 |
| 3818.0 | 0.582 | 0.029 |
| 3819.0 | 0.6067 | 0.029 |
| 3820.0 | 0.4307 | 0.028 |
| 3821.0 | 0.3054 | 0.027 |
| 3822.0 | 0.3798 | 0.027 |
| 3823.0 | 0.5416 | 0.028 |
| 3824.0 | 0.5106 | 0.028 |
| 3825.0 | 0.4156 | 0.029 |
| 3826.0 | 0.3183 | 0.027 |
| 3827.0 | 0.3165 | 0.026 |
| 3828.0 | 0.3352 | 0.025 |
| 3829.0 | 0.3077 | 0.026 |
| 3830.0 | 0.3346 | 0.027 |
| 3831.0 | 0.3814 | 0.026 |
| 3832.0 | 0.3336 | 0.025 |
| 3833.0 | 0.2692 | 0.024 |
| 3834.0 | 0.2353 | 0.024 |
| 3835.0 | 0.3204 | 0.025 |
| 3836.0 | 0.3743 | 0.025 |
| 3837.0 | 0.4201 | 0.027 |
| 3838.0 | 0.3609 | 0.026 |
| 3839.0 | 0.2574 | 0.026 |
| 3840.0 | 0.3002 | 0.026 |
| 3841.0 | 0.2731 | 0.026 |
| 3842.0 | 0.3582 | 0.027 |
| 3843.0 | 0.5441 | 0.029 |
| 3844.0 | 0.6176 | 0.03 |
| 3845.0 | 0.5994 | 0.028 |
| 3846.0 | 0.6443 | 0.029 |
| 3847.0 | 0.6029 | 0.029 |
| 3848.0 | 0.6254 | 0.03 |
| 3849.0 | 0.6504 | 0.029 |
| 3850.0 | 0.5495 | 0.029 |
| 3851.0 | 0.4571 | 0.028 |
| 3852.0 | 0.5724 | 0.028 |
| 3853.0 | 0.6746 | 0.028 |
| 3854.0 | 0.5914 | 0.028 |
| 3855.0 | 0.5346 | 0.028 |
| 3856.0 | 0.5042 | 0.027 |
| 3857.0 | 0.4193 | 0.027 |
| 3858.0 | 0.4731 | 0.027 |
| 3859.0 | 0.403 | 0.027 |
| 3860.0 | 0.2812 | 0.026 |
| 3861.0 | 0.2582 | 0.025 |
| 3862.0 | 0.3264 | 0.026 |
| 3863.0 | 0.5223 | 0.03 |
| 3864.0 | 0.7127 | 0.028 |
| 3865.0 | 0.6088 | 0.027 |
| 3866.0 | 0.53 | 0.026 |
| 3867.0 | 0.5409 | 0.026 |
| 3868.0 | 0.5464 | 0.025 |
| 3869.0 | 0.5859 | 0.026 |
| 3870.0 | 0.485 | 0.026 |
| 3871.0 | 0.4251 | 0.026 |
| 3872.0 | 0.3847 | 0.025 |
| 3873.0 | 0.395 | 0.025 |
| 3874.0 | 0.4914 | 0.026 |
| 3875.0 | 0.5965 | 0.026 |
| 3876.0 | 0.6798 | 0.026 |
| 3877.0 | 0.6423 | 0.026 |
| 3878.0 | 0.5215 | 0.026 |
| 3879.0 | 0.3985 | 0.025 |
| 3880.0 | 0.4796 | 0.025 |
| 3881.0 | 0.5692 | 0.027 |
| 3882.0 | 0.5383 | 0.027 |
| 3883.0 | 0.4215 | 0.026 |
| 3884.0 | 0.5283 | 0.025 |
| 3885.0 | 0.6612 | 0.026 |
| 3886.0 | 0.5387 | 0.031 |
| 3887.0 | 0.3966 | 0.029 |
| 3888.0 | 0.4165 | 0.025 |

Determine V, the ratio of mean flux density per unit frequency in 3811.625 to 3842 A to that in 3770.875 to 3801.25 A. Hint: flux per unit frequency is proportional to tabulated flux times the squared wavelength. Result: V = 0.59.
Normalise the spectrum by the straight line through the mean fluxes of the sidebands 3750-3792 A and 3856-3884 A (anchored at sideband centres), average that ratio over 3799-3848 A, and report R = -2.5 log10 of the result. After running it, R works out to 0.17 mag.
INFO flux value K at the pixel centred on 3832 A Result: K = 0.3336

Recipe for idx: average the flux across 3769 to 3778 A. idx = 0.746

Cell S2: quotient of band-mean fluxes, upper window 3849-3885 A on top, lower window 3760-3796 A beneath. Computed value 0.74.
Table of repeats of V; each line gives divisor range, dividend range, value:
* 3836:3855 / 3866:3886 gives 1.05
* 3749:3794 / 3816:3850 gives 0.66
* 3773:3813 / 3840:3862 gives 0.73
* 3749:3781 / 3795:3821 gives 0.96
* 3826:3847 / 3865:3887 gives 1.39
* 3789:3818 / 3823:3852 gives 0.70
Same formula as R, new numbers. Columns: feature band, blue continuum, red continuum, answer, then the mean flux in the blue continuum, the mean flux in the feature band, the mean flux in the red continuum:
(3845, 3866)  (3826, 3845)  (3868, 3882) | -0.20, 0.358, 0.523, 0.514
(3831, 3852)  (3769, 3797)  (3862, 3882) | 0.32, 0.721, 0.441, 0.527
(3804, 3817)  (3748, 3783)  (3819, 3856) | -0.25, 0.648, 0.652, 0.441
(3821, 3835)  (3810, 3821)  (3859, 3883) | 0.46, 0.56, 0.357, 0.497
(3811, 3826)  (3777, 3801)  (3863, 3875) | 0.23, 0.679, 0.503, 0.522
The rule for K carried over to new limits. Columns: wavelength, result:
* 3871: 0.4251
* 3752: 0.5702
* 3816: 0.3707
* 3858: 0.4731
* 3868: 0.5464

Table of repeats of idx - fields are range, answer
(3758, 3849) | 0.575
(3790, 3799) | 0.593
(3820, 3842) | 0.349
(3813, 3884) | 0.466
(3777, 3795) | 0.731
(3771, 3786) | 0.805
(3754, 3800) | 0.67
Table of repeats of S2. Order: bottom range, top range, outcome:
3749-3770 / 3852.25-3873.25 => 0.85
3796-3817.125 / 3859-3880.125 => 0.79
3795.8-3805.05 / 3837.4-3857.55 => 0.82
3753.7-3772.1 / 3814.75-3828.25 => 0.69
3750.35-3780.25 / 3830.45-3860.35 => 0.70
